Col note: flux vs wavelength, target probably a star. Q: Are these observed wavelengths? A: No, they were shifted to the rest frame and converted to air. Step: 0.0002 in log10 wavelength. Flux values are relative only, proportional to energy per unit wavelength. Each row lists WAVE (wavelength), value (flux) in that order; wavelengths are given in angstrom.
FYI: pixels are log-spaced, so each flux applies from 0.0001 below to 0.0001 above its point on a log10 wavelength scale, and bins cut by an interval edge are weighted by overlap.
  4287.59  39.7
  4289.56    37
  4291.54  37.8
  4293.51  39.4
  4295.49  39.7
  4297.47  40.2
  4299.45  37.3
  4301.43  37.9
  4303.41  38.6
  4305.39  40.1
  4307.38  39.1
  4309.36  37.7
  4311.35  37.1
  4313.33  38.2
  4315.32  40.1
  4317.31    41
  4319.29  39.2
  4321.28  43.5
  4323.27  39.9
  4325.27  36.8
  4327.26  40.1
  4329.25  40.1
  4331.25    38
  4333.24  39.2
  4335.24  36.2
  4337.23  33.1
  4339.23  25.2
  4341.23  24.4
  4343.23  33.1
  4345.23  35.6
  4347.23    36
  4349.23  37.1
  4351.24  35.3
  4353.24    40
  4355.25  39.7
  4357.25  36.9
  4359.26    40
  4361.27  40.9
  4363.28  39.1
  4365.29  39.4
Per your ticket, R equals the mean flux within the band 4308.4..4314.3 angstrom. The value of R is 37.7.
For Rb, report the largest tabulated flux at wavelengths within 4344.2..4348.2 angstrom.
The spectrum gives 36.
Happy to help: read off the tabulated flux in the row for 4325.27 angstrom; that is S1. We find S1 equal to 36.8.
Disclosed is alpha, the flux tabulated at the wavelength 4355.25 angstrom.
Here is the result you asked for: 39.7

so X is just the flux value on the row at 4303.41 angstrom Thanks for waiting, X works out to 38.6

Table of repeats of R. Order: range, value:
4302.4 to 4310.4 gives 38.8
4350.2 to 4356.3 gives 38.3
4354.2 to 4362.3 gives 39.4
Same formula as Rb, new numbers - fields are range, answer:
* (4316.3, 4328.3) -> 43.5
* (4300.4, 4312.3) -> 40.1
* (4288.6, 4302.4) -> 40.2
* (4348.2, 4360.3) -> 40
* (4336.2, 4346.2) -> 35.6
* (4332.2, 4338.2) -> 39.2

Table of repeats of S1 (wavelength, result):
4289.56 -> 37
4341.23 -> 24.4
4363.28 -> 39.1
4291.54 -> 37.8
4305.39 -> 40.1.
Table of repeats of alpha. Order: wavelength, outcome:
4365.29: 39.4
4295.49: 39.7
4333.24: 39.2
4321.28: 43.5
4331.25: 38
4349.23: 37.1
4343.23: 33.1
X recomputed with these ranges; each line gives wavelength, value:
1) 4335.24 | 36.2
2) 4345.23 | 35.6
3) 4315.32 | 40.1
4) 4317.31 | 41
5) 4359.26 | 40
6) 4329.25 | 40.1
